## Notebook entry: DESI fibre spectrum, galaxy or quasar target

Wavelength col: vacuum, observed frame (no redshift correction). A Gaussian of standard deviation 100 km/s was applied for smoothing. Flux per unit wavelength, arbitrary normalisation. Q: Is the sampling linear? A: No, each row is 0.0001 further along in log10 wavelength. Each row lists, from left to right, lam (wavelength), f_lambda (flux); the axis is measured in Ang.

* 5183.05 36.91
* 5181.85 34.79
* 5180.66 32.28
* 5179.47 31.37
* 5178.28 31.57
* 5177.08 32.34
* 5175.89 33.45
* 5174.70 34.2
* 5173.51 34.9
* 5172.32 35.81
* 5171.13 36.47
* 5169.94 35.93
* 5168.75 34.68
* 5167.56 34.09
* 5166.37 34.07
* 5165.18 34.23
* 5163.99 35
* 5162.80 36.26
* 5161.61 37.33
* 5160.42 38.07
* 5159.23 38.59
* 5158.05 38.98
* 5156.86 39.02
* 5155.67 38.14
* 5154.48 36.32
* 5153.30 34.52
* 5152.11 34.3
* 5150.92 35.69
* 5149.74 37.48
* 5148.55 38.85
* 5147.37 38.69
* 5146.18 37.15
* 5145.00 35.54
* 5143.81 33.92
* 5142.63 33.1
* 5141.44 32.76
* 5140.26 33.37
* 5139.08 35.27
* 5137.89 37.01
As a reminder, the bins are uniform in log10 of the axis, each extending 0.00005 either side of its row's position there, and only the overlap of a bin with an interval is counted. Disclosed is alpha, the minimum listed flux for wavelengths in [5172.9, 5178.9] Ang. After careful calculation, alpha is 31.57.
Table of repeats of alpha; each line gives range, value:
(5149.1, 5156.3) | 34.3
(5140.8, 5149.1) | 32.76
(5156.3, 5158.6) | 38.98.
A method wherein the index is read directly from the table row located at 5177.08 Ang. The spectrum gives 32.34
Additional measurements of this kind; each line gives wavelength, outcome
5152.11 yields 34.3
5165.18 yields 34.23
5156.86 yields 39.02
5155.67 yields 38.14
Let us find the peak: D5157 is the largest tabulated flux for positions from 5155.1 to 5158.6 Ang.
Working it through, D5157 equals 39.02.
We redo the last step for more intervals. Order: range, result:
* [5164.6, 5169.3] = 34.68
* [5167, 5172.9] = 36.47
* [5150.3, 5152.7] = 35.69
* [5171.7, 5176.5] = 35.81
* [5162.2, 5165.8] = 36.26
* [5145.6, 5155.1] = 38.85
